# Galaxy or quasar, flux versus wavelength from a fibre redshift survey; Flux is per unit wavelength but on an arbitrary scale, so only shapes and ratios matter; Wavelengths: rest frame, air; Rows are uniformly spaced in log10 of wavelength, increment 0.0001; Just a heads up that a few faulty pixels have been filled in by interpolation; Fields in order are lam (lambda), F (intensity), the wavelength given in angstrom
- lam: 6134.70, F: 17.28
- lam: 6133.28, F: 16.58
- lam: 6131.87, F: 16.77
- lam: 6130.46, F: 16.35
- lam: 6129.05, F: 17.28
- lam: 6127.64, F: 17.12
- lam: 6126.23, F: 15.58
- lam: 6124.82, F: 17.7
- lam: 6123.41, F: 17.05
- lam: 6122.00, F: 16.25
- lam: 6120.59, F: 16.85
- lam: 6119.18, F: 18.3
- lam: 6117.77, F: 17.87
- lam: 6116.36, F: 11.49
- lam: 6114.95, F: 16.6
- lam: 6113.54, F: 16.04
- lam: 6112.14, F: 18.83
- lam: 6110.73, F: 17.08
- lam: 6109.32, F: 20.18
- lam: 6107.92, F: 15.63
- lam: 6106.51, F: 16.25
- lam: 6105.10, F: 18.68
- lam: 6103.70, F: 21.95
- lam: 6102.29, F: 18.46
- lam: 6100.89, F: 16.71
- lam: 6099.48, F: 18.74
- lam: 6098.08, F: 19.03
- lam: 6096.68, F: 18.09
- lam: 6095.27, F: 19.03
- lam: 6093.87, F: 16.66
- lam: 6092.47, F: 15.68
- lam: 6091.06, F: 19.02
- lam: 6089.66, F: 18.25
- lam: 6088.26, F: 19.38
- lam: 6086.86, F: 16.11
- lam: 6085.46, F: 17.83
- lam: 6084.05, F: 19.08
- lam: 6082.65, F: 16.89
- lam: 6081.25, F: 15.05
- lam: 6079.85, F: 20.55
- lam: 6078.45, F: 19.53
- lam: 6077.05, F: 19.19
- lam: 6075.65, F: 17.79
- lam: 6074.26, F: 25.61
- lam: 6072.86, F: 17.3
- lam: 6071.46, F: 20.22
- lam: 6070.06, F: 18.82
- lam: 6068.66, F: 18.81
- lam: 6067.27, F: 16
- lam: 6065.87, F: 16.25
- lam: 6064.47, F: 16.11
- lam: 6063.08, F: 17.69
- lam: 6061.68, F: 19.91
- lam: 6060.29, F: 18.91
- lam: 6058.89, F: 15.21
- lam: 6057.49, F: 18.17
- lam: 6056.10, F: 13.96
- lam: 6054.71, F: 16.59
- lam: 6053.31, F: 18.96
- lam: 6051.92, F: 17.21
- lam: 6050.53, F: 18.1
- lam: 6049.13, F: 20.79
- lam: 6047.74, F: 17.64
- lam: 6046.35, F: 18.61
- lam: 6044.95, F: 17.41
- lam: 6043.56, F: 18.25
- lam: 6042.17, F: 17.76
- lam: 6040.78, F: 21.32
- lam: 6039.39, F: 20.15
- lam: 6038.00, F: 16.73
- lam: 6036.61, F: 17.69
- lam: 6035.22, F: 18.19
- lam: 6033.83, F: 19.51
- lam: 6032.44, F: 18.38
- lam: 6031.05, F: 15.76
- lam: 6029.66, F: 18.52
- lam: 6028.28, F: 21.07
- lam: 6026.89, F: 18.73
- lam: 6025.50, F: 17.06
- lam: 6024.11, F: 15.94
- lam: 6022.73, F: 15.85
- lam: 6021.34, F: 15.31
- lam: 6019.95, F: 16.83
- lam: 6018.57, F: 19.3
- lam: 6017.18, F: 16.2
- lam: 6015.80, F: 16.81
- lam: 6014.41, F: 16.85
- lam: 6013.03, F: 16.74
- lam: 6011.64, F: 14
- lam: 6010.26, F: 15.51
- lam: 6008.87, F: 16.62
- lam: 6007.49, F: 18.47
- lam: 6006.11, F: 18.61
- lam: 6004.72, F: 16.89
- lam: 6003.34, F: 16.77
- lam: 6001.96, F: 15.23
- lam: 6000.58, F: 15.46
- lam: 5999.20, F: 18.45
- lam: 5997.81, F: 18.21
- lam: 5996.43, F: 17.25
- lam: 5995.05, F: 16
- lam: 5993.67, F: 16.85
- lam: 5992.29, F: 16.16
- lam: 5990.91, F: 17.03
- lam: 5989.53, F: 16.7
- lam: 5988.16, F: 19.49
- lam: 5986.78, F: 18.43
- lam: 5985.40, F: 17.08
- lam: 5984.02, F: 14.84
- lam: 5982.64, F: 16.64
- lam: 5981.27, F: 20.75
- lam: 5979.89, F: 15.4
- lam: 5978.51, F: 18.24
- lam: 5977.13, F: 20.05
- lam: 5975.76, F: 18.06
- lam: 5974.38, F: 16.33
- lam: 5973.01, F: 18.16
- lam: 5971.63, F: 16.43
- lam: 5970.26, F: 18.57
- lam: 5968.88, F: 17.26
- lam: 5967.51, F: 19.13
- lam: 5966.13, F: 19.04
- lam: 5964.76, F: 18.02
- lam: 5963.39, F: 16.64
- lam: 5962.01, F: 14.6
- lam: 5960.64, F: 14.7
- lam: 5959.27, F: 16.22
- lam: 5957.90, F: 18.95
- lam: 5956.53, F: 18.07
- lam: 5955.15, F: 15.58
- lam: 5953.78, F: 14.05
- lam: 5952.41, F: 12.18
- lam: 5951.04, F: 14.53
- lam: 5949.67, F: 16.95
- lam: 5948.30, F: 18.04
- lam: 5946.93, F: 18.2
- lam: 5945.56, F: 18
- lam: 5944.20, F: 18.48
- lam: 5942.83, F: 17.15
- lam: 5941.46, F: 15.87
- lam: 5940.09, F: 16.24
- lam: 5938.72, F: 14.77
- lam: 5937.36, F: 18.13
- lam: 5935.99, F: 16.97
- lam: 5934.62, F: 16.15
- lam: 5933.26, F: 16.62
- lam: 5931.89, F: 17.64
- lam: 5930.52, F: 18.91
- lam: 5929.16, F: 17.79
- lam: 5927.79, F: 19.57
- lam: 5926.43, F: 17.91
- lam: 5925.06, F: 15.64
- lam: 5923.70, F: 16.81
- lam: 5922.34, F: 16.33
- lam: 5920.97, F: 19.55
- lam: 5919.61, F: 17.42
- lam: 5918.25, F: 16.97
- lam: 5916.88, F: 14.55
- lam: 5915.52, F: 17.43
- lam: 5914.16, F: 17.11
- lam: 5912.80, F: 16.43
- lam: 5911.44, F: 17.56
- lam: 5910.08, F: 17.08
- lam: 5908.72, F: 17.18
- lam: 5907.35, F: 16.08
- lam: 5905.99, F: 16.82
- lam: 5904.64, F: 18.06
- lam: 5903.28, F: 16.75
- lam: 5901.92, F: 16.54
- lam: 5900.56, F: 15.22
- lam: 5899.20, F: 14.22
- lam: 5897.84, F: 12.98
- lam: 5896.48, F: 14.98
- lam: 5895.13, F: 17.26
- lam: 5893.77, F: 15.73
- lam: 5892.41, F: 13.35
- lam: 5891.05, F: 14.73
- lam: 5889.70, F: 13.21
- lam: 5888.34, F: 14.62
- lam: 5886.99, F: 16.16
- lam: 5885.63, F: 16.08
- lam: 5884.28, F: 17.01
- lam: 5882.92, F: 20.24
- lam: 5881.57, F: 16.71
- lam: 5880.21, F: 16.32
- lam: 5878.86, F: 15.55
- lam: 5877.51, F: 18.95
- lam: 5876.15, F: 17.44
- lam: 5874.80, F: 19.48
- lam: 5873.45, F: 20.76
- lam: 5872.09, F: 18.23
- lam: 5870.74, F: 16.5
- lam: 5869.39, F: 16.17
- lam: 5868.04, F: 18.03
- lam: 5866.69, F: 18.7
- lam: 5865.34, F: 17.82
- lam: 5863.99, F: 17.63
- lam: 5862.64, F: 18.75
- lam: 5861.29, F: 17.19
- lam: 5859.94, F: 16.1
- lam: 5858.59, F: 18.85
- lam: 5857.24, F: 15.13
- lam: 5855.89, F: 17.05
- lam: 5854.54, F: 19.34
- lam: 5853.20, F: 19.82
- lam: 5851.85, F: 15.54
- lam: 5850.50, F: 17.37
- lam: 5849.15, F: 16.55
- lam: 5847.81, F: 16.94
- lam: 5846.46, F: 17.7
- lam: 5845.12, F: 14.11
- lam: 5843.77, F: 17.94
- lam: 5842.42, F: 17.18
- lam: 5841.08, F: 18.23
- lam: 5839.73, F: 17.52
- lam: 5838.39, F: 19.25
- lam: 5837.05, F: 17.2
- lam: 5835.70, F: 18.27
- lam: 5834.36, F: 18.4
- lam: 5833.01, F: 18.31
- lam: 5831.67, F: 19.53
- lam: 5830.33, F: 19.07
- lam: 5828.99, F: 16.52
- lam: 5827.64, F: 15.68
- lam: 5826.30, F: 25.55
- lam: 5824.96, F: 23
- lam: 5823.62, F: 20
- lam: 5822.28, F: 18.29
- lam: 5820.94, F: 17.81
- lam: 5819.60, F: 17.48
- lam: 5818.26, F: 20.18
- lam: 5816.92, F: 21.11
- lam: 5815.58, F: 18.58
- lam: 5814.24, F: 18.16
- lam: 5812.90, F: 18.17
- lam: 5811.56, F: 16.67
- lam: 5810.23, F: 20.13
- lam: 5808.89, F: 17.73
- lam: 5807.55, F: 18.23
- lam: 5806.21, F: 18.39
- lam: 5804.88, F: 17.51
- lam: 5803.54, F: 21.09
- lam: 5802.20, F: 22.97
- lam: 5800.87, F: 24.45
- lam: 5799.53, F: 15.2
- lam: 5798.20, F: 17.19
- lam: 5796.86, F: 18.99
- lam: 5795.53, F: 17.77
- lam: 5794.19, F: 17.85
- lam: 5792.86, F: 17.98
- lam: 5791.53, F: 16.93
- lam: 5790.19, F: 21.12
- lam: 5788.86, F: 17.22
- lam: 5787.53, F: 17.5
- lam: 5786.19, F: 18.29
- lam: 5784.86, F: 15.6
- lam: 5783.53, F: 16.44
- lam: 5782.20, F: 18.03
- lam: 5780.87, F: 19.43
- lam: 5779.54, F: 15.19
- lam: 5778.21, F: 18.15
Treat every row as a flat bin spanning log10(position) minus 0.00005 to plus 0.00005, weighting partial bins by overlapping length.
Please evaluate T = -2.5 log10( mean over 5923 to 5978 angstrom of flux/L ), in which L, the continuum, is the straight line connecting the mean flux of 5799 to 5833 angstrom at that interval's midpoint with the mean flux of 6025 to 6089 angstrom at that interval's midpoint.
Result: 0.10 mag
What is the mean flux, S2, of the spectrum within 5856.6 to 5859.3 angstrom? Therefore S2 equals 17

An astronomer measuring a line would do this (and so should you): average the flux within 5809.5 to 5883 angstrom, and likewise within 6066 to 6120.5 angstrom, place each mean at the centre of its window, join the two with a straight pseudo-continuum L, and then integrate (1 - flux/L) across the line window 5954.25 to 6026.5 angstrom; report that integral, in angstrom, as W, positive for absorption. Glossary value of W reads 3.99 angstrom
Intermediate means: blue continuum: 18.1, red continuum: 18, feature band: 17.1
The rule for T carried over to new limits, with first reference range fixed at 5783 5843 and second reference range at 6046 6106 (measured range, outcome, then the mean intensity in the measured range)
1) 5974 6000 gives 0.05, 17.5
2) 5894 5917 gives 0.14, 16.3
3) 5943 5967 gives 0.11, 16.6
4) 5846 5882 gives 0.06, 17.6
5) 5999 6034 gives 0.08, 17.1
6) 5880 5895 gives 0.17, 15.9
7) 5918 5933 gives 0.05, 17.7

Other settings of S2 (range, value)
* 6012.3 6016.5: 16.8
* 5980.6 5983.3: 18.8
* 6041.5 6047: 18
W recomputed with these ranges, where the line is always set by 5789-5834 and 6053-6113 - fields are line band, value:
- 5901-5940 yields 3.3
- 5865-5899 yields 3.9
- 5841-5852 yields 1.2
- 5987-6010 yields 1.5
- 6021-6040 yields 0.5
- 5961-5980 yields 0.9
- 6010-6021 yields 1.1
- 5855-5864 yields 0.7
